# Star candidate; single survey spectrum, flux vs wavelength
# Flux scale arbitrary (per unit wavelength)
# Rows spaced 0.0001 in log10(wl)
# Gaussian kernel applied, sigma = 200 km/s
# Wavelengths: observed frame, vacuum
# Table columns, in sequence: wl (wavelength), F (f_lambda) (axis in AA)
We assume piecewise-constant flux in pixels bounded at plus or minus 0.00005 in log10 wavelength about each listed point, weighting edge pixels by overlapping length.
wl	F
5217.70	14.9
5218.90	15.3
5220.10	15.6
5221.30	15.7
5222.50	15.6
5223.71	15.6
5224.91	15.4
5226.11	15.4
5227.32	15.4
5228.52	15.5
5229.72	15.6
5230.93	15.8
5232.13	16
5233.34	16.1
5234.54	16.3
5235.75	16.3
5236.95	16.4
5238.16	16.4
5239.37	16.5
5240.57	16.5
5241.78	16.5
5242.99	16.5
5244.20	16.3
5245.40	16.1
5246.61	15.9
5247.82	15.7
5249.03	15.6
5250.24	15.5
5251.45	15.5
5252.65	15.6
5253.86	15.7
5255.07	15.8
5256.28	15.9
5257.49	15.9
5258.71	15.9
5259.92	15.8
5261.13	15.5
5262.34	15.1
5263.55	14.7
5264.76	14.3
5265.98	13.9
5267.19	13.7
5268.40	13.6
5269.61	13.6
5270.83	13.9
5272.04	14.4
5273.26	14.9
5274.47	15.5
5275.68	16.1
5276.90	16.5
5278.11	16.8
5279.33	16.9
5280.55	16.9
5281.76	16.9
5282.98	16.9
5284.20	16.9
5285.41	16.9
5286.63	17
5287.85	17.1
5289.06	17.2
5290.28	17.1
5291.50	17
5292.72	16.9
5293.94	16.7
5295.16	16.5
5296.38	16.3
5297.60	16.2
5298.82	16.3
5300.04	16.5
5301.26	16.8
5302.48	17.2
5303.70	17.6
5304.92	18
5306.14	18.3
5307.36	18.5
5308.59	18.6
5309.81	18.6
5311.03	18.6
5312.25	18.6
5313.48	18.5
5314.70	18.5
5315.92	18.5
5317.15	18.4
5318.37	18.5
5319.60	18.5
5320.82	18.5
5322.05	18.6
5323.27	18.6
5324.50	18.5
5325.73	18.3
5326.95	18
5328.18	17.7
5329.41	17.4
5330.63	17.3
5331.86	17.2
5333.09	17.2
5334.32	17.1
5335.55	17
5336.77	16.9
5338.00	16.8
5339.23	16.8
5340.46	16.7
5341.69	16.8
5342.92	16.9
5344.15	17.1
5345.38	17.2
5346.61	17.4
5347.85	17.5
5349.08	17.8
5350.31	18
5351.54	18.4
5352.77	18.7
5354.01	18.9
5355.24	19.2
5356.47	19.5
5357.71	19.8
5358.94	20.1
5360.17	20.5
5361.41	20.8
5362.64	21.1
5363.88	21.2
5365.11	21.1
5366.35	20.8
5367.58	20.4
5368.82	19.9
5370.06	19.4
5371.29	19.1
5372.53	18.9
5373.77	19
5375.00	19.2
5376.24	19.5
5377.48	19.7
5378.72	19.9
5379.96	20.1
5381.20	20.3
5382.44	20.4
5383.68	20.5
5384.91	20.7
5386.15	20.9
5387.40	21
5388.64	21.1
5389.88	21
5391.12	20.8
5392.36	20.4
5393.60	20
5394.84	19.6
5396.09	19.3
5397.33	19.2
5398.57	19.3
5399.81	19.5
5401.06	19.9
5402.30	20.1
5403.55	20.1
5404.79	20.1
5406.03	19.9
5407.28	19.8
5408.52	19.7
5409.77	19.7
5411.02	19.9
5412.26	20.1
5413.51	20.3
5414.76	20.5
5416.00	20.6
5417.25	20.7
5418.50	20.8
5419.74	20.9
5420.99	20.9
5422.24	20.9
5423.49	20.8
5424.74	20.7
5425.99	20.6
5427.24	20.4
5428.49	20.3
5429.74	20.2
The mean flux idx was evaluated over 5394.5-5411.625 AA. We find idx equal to 19.7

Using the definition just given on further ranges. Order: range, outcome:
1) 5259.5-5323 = 16.7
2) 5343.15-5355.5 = 17.9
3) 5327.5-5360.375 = 17.8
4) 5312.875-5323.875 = 18.5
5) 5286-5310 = 17.2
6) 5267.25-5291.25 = 16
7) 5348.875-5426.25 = 20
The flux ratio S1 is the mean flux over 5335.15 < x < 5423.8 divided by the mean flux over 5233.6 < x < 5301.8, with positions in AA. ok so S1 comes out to 1.23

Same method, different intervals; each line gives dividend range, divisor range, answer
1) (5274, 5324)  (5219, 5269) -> 1.12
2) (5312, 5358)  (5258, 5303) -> 1.12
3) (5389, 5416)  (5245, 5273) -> 1.32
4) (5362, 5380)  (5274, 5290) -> 1.19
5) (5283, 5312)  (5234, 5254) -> 1.07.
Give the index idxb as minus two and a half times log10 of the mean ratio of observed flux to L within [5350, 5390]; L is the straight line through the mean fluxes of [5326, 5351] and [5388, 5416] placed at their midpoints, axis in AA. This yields -0.08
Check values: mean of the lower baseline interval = 17.3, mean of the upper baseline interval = 20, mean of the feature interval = 20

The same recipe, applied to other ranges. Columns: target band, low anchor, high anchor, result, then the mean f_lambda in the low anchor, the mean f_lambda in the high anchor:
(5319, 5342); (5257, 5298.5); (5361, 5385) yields 0.04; 15.9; 20.1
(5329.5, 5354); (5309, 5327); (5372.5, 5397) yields 0.10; 18.5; 20.1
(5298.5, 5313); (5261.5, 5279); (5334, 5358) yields -0.11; 14.8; 17.7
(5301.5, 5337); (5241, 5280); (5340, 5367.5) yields -0.03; 15.4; 18.9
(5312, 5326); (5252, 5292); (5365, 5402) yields -0.06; 15.8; 20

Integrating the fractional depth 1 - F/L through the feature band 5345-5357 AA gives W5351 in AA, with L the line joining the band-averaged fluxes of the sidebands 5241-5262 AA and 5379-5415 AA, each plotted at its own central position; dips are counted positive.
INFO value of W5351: 0.3 AA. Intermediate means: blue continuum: 15.9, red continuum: 20.1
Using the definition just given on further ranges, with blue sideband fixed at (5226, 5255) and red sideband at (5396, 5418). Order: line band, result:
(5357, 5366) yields -0.9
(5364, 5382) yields -0.7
